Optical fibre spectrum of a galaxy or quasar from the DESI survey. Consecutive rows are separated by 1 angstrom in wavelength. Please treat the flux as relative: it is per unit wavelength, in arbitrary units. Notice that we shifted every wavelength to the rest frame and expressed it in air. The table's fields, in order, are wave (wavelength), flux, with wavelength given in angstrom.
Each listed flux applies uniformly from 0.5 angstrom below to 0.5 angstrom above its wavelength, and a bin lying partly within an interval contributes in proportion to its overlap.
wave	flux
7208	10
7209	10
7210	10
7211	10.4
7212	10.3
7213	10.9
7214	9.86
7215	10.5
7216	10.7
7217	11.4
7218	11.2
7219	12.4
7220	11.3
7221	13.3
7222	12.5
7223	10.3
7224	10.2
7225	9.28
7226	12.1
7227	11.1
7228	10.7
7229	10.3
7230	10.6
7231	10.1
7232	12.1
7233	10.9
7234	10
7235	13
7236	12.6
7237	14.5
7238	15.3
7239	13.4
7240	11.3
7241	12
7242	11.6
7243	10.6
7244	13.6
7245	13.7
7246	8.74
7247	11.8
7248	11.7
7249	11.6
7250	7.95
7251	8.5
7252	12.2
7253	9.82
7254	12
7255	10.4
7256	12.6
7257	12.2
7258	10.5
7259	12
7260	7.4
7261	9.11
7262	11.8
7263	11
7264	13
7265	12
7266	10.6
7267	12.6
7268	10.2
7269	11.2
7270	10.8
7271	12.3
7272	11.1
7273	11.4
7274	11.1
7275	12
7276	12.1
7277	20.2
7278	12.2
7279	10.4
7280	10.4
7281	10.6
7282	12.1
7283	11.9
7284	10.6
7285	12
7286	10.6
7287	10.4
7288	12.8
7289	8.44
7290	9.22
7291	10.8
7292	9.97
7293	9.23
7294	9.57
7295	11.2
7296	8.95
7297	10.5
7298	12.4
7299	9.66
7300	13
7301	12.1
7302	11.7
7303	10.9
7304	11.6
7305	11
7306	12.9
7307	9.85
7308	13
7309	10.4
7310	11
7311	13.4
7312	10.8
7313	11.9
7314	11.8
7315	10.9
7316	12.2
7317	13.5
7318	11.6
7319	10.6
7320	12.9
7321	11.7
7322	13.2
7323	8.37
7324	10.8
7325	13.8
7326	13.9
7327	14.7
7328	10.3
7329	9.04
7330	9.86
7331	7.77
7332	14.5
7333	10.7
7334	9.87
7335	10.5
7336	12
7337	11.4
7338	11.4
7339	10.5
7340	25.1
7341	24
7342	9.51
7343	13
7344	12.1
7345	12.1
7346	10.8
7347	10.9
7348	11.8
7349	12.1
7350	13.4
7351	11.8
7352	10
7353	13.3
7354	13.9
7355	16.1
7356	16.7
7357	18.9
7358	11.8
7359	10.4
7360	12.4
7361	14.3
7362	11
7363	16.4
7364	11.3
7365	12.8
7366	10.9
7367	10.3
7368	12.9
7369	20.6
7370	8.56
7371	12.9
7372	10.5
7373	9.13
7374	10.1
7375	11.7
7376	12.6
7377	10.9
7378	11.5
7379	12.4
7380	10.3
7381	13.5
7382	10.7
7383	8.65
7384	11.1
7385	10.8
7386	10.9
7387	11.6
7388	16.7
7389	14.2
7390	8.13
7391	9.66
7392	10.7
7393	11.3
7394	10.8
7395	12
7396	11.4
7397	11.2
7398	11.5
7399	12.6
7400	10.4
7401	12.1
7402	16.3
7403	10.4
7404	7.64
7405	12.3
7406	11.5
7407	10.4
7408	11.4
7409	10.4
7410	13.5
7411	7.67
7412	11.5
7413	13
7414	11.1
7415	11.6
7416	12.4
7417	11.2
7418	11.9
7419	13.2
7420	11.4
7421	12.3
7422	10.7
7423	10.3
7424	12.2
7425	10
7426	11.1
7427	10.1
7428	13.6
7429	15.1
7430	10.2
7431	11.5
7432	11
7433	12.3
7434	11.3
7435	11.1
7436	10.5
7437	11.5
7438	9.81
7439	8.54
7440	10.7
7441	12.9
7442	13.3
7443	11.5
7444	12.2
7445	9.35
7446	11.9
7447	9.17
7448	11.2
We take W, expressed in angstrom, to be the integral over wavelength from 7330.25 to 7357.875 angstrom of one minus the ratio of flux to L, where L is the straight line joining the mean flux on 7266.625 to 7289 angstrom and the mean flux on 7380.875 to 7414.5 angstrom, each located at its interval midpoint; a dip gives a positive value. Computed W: -3.7 angstrom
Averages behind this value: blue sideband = 11.7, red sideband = 11.4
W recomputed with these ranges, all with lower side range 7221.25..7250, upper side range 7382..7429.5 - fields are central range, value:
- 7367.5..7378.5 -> -0.4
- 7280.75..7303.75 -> 1.4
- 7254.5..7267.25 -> 0.5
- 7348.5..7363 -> -2.4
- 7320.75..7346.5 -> -1.8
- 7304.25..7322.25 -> -0.4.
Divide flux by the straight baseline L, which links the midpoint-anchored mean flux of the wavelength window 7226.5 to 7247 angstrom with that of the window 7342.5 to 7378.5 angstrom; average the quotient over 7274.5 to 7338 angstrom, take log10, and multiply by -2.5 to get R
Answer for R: 0.07 mag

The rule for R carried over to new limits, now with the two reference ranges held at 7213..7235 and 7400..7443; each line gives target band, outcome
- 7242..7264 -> 0.01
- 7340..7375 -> -0.15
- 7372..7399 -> 0.01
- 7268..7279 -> -0.10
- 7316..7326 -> -0.07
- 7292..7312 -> 0.01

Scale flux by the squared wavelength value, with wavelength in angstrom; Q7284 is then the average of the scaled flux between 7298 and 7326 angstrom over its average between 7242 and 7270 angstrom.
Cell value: 1.07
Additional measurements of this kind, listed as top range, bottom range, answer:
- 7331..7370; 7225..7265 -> 1.18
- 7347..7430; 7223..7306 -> 1.09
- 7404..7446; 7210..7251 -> 1.06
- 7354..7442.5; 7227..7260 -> 1.07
